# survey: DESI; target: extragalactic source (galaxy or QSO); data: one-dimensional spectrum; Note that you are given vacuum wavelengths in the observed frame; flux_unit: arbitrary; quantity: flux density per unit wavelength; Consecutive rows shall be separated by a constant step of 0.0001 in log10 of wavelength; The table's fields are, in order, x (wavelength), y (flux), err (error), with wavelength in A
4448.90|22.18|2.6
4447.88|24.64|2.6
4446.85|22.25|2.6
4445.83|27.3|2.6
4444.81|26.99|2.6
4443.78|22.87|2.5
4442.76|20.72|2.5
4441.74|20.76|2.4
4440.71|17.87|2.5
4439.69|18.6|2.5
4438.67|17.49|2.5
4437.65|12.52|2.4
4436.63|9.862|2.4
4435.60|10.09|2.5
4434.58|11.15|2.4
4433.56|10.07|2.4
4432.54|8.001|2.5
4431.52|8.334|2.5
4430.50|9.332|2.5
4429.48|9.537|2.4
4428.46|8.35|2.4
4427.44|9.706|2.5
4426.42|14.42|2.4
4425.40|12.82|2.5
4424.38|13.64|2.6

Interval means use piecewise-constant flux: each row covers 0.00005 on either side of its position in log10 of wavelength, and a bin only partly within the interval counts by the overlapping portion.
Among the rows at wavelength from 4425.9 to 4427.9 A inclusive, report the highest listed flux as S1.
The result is 14.42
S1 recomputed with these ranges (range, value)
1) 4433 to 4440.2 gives 18.6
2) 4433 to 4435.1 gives 11.15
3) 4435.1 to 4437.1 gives 10.09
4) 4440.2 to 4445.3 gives 26.99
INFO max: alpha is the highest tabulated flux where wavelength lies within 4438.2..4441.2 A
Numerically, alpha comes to 18.6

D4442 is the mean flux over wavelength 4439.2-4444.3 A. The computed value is 20.2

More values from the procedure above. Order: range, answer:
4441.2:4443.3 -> 20.7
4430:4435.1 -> 9.39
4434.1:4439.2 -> 12.3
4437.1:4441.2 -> 16.6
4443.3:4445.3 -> 24.9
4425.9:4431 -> 10.3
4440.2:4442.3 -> 19.3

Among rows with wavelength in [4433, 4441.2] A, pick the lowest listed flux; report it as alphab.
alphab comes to 9.862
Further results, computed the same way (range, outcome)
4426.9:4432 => 8.334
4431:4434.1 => 8.001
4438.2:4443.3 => 17.49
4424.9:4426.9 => 12.82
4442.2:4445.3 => 20.72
